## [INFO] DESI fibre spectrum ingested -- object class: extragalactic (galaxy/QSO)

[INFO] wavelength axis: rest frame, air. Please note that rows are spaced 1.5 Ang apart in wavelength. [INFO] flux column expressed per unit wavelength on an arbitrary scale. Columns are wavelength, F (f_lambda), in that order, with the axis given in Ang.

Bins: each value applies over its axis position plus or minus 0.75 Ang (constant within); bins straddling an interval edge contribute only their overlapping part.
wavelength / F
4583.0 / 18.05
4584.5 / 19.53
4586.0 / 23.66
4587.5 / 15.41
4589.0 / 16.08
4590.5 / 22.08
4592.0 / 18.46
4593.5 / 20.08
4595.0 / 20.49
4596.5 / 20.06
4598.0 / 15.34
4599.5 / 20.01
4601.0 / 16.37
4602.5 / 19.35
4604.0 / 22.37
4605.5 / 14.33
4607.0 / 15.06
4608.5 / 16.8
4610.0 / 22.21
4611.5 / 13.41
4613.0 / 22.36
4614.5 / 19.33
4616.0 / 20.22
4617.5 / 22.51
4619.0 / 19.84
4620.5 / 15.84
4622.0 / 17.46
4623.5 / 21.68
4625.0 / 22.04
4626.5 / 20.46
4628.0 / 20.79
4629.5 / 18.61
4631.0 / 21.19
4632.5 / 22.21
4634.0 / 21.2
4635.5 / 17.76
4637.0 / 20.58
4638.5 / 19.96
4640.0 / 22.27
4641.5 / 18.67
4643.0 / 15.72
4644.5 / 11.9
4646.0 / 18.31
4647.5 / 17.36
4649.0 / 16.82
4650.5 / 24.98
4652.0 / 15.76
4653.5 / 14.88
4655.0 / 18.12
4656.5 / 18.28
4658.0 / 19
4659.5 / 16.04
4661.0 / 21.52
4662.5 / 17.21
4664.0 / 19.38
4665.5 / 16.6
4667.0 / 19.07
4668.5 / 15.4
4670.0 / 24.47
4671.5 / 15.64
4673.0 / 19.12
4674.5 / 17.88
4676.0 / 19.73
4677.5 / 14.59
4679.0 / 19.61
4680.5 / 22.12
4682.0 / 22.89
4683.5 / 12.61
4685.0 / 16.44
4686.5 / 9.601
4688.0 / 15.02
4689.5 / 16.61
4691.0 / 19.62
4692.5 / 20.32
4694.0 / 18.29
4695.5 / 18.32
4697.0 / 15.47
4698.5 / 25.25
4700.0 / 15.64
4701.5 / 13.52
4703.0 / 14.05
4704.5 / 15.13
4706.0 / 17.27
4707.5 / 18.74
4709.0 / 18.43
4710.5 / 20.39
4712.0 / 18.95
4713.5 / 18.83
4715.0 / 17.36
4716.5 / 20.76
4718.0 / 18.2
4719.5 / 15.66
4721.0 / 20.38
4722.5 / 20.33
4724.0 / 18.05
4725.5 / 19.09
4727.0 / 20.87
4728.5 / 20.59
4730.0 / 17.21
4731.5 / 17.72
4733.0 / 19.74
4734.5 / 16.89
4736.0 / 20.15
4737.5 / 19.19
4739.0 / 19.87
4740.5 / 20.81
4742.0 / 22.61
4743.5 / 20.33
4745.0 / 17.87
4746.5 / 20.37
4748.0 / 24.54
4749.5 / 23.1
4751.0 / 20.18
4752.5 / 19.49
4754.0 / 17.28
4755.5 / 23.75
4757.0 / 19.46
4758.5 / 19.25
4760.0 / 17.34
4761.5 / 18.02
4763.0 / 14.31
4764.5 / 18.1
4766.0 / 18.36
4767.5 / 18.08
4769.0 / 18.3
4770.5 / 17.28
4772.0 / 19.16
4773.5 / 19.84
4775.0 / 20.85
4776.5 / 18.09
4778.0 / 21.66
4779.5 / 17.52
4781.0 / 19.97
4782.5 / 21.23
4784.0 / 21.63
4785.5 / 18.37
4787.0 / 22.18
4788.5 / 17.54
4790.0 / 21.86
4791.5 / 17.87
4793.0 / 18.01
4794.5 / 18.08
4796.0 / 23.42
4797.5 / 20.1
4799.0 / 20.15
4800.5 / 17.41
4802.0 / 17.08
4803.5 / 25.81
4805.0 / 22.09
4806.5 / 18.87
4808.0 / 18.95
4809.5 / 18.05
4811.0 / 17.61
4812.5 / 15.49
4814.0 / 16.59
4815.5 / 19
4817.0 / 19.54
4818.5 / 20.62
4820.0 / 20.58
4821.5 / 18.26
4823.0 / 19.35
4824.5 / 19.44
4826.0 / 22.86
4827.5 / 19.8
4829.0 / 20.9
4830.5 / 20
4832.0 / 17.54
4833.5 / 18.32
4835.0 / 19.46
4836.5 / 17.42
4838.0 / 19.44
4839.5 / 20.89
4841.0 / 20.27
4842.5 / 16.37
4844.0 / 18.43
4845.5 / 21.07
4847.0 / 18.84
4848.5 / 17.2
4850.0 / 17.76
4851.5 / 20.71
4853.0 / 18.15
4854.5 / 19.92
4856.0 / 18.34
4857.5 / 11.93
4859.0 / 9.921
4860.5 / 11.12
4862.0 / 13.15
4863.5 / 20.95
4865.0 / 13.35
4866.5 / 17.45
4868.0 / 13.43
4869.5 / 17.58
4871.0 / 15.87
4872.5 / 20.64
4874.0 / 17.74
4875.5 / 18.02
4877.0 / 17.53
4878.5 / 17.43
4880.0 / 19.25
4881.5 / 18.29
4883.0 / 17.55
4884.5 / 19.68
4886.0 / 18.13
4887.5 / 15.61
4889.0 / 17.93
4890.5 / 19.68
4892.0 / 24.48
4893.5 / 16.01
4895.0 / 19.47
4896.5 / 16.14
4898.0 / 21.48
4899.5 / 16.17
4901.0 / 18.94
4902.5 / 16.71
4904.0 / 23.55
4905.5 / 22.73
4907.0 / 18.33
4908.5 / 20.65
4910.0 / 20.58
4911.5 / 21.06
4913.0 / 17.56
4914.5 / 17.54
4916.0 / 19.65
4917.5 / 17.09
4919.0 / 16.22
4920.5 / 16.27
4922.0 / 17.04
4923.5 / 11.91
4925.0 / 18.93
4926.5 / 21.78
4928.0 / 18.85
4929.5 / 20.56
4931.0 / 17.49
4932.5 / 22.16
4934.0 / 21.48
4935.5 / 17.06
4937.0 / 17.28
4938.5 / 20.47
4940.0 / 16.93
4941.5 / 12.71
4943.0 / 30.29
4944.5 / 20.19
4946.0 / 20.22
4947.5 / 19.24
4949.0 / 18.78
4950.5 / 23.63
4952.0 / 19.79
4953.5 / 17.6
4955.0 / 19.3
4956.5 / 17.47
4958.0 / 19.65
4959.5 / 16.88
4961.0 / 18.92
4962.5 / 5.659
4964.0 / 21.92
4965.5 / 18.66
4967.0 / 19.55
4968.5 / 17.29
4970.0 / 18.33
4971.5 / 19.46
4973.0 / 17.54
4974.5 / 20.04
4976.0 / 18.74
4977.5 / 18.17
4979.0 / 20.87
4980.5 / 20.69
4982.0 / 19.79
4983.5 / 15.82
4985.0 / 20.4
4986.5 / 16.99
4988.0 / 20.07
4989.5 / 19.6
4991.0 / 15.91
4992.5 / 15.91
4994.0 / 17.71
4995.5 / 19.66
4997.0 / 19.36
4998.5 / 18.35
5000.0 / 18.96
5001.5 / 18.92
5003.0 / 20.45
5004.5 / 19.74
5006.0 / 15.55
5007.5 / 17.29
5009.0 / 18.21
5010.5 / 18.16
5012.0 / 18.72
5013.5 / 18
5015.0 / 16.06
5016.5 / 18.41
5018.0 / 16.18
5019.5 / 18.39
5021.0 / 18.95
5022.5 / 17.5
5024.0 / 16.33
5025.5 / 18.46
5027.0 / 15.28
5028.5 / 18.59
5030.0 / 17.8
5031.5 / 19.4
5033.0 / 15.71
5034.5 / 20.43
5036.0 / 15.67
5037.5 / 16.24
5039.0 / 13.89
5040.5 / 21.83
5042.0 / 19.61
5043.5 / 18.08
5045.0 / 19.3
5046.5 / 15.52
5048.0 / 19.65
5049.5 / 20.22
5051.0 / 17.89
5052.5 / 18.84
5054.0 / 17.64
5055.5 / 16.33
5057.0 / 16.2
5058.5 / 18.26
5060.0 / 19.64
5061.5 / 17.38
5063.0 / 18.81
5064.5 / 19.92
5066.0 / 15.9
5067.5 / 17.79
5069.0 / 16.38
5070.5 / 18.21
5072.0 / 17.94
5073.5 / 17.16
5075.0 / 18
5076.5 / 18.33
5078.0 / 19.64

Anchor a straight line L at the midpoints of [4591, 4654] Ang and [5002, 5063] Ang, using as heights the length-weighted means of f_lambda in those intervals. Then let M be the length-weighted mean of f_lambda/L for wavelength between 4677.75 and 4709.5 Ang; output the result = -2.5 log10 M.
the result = 0.087 mag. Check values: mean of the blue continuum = 19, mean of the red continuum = 17.9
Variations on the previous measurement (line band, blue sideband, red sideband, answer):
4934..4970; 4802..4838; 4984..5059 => -0.01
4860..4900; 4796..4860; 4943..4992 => 0.07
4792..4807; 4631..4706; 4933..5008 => -0.10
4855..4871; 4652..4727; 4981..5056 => 0.21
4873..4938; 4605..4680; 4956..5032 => -0.02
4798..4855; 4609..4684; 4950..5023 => -0.03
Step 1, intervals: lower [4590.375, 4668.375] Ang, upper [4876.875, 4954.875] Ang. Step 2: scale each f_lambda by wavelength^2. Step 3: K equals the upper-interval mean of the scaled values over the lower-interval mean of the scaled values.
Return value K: 1.14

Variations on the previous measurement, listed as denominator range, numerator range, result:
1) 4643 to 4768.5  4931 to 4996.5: 1.13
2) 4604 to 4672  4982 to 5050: 1.12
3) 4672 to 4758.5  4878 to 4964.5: 1.09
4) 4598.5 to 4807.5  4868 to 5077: 1.09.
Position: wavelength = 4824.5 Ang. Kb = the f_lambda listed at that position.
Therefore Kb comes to 19.44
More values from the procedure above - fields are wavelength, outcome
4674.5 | 17.88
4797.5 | 20.1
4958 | 19.65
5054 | 17.64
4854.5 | 19.92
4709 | 18.43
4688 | 15.02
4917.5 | 17.09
